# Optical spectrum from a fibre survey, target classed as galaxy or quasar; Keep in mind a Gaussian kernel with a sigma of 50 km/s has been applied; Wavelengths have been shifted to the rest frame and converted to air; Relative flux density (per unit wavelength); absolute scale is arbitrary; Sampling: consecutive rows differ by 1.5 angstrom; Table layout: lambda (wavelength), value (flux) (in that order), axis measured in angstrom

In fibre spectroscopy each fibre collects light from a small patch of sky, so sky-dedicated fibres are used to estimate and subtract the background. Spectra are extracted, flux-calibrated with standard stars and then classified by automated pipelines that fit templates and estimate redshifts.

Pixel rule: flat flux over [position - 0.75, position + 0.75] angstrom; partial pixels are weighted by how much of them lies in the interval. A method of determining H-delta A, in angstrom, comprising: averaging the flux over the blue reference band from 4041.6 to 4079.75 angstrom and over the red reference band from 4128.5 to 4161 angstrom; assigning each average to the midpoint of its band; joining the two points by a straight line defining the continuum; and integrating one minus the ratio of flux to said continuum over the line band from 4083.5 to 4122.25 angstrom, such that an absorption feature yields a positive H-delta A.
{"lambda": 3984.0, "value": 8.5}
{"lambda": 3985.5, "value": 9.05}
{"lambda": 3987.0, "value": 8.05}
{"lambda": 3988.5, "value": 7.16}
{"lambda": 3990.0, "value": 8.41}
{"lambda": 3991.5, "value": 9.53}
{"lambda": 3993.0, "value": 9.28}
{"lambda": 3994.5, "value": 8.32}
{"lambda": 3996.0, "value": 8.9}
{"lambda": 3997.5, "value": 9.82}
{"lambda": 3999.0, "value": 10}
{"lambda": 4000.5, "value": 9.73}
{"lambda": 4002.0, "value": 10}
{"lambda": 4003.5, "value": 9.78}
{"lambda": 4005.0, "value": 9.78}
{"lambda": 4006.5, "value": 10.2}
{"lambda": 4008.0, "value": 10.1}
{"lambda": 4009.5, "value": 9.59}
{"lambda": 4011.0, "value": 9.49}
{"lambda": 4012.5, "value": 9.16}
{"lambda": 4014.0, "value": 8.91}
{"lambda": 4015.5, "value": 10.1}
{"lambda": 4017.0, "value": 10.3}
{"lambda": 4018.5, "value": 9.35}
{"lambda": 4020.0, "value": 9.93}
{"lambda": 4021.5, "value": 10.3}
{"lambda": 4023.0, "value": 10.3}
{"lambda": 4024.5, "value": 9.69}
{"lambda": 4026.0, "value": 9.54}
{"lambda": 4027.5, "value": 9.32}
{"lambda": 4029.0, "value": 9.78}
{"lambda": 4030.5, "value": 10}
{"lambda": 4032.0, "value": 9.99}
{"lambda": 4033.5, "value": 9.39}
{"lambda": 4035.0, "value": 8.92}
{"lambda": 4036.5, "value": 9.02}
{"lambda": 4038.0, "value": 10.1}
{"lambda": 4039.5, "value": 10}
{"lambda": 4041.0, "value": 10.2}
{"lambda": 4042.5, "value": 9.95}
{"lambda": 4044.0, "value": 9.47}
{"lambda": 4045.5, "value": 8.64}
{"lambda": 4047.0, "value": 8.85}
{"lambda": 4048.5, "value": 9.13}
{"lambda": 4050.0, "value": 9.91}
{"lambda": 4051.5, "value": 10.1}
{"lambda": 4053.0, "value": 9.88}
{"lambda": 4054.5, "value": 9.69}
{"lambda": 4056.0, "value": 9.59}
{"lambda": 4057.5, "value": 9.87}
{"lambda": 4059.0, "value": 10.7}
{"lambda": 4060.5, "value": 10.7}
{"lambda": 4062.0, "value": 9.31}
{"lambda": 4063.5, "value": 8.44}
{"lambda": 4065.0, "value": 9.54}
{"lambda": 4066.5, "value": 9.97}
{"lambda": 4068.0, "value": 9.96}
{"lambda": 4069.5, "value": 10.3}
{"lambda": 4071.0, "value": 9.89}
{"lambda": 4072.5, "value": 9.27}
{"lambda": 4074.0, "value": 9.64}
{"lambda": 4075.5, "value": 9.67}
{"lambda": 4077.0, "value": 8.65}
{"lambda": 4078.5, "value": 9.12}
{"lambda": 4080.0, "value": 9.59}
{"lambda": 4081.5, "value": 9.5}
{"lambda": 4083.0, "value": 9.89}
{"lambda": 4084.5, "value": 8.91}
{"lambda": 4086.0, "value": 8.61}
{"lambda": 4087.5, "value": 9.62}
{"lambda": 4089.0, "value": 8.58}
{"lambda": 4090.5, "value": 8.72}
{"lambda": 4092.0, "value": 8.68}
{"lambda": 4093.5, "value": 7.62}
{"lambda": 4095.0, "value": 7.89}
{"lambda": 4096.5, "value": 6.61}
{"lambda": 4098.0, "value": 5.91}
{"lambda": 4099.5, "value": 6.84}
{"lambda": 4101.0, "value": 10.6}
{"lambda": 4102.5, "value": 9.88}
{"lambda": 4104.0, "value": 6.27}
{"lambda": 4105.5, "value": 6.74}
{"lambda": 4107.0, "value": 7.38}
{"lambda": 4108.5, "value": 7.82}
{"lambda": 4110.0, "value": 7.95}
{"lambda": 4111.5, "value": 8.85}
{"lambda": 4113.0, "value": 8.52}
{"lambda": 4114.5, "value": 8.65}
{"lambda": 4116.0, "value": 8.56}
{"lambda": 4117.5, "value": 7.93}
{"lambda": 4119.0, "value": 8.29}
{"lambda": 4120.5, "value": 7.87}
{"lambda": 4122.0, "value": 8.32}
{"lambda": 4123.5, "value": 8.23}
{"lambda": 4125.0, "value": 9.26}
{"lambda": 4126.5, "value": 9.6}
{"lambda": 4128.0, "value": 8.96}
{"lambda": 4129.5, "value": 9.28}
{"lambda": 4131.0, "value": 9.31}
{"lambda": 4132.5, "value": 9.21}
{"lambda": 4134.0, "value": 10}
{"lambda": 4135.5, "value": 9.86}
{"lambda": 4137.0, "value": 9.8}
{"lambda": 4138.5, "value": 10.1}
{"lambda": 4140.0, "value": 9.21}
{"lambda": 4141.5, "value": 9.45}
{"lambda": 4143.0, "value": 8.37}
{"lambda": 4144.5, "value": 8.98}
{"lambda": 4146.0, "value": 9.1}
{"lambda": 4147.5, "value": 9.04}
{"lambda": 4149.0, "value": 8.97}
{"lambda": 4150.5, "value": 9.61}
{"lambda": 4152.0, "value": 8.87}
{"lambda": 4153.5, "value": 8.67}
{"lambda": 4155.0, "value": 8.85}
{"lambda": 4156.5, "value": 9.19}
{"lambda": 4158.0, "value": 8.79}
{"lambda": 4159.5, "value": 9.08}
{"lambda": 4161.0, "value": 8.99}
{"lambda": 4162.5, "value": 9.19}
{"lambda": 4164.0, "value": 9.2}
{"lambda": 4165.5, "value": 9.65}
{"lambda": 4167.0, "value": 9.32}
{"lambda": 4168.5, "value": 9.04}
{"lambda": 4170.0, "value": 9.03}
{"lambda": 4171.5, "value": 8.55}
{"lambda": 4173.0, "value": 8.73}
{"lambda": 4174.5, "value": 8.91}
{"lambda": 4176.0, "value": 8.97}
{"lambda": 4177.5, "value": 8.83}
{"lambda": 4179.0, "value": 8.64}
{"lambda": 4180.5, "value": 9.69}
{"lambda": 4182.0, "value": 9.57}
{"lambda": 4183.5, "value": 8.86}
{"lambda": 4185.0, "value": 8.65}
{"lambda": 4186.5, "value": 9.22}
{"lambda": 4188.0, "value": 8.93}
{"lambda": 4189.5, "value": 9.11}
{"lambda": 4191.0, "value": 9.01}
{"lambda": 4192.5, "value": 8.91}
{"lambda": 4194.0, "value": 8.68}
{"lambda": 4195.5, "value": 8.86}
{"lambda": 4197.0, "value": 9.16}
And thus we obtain 5.2 angstrom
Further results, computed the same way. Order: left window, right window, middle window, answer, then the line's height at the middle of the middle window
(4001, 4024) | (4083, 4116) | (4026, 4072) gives -2.8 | 9.13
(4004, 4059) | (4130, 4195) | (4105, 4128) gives 2.5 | 9.32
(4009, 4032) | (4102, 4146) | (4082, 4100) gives 1.7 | 9.04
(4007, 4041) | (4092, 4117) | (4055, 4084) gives -3.2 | 8.69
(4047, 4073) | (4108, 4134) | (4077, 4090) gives 0.2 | 9.34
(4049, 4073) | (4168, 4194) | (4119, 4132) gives 0.7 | 9.36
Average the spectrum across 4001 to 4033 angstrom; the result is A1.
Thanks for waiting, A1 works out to 9.79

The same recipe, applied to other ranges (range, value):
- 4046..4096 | 9.37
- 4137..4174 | 9.1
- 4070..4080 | 9.41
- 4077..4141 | 8.64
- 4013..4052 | 9.66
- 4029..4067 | 9.65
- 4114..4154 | 9.02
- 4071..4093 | 9.18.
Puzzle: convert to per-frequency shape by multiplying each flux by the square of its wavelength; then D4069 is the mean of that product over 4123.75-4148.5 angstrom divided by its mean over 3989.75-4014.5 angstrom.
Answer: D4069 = 1.05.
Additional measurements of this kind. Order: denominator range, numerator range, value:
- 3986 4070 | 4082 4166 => 0.95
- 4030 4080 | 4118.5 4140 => 0.99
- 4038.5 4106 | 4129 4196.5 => 1.04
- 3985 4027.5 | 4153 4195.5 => 1.03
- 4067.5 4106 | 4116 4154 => 1.06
